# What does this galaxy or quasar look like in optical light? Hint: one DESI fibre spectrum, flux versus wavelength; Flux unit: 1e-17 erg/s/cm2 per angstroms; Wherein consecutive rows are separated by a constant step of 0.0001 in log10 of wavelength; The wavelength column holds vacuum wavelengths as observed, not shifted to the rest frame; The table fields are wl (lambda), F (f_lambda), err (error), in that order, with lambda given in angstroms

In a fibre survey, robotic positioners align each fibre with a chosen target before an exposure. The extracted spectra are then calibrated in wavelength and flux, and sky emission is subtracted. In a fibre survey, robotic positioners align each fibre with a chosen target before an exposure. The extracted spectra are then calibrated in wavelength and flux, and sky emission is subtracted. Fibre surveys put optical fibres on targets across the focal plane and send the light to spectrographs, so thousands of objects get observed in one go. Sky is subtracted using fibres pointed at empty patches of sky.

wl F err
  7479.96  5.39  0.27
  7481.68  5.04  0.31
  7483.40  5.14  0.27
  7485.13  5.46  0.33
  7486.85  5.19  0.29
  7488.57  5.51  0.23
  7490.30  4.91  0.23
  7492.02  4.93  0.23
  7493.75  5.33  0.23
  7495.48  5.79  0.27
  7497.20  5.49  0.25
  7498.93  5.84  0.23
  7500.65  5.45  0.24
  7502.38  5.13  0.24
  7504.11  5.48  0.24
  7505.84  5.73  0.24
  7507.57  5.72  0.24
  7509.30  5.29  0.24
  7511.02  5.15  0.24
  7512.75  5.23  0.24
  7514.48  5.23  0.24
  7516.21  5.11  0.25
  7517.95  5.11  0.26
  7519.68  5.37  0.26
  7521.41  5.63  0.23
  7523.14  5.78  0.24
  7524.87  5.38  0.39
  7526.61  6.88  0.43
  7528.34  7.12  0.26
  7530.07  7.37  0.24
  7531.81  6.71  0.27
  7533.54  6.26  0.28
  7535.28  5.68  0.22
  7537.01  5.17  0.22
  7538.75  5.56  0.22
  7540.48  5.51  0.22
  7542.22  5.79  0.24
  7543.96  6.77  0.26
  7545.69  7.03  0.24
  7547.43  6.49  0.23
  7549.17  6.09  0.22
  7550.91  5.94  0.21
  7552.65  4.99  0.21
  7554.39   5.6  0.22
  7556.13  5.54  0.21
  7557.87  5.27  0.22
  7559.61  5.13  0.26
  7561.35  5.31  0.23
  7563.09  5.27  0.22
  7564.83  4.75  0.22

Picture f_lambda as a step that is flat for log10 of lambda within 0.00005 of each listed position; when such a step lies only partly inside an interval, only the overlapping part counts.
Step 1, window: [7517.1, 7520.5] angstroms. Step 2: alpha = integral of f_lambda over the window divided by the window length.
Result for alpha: 5.24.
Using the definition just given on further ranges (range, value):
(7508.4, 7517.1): 5.2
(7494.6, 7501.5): 5.65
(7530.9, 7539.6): 5.88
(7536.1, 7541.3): 5.42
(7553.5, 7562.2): 5.37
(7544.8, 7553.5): 6.11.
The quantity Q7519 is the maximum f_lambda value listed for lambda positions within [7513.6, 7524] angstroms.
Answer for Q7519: 5.78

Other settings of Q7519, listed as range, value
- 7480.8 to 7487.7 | 5.46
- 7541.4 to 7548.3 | 7.03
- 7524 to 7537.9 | 7.37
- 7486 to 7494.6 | 5.51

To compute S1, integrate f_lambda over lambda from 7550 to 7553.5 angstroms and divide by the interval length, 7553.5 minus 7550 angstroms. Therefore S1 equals 5.47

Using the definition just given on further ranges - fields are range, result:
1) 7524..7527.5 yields 6.13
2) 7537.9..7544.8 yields 5.9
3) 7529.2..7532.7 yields 7.04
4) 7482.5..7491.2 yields 5.24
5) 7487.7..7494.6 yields 5.17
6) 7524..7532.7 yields 6.69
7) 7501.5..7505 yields 5.3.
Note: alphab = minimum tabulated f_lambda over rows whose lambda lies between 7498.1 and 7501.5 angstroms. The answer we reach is 5.45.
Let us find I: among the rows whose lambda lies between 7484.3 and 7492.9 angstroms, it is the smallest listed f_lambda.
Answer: 4.91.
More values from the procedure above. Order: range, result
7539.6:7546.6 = 5.51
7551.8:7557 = 4.99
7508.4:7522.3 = 5.11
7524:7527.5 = 5.38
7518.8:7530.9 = 5.37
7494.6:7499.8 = 5.49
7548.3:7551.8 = 5.94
